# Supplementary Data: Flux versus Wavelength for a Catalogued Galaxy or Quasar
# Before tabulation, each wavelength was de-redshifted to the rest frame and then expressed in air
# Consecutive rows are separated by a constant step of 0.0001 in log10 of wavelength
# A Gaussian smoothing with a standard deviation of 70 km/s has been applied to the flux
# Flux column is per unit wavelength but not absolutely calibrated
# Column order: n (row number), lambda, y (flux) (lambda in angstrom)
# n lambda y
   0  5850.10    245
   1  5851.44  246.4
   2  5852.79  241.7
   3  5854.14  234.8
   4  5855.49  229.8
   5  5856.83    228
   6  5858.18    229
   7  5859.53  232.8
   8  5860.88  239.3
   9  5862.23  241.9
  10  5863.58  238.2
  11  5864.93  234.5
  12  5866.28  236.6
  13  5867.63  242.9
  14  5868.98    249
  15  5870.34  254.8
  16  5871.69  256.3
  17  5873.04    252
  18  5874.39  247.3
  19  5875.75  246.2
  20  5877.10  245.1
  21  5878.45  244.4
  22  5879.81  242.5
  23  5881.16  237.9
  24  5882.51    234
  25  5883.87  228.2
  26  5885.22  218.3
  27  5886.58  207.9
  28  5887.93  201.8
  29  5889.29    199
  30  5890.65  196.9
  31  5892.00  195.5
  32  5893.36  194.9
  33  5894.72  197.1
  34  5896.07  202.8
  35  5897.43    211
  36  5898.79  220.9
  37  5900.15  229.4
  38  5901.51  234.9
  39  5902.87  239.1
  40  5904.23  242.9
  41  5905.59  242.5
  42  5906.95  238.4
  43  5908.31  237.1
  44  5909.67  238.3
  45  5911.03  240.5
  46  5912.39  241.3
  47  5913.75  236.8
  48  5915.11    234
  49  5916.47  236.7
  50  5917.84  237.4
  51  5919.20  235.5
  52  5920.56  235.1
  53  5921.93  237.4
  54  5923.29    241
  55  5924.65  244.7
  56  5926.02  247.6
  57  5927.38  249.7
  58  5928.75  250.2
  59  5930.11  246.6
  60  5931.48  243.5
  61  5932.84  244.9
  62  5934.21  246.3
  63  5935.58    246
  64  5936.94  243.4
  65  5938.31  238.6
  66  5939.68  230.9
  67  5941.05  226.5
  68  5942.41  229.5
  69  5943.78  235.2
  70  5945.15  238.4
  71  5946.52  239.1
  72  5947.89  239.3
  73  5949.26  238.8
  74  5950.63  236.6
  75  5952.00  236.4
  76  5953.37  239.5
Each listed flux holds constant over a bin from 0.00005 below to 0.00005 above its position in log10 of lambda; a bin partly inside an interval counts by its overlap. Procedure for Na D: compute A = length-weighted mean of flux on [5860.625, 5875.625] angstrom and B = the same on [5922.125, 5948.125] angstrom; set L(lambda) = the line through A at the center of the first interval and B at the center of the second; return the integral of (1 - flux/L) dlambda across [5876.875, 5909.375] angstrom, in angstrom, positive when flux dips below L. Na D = 2.8 angstrom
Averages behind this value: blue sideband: 245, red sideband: 241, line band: 222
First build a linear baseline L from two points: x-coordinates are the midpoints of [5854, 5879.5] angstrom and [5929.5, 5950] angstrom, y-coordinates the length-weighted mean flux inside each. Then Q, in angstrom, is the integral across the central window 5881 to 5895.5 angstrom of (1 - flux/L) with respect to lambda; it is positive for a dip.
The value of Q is 1.9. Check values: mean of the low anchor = 241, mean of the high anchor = 239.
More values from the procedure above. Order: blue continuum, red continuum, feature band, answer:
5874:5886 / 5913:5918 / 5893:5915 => 0.7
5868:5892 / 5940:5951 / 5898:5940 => -1.0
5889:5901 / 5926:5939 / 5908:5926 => -0.7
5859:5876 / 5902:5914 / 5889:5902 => 1.8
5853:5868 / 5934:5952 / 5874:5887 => 0.0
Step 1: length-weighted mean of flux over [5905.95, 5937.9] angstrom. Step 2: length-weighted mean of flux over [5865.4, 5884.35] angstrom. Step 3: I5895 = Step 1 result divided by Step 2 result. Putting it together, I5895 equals 0.99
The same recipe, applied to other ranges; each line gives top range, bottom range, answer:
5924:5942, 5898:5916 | 1.03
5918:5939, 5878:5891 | 1.10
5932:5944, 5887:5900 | 1.17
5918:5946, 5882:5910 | 1.10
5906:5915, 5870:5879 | 0.96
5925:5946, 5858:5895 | 1.05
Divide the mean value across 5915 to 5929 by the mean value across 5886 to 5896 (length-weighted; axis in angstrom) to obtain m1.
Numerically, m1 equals 1.2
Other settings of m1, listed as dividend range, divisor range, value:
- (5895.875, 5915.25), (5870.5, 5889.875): 1.00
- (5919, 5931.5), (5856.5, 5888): 1.02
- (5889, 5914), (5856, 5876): 0.92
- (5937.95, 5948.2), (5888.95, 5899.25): 1.16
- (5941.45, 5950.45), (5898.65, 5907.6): 1.00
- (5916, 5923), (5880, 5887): 1.04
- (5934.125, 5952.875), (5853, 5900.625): 1.04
